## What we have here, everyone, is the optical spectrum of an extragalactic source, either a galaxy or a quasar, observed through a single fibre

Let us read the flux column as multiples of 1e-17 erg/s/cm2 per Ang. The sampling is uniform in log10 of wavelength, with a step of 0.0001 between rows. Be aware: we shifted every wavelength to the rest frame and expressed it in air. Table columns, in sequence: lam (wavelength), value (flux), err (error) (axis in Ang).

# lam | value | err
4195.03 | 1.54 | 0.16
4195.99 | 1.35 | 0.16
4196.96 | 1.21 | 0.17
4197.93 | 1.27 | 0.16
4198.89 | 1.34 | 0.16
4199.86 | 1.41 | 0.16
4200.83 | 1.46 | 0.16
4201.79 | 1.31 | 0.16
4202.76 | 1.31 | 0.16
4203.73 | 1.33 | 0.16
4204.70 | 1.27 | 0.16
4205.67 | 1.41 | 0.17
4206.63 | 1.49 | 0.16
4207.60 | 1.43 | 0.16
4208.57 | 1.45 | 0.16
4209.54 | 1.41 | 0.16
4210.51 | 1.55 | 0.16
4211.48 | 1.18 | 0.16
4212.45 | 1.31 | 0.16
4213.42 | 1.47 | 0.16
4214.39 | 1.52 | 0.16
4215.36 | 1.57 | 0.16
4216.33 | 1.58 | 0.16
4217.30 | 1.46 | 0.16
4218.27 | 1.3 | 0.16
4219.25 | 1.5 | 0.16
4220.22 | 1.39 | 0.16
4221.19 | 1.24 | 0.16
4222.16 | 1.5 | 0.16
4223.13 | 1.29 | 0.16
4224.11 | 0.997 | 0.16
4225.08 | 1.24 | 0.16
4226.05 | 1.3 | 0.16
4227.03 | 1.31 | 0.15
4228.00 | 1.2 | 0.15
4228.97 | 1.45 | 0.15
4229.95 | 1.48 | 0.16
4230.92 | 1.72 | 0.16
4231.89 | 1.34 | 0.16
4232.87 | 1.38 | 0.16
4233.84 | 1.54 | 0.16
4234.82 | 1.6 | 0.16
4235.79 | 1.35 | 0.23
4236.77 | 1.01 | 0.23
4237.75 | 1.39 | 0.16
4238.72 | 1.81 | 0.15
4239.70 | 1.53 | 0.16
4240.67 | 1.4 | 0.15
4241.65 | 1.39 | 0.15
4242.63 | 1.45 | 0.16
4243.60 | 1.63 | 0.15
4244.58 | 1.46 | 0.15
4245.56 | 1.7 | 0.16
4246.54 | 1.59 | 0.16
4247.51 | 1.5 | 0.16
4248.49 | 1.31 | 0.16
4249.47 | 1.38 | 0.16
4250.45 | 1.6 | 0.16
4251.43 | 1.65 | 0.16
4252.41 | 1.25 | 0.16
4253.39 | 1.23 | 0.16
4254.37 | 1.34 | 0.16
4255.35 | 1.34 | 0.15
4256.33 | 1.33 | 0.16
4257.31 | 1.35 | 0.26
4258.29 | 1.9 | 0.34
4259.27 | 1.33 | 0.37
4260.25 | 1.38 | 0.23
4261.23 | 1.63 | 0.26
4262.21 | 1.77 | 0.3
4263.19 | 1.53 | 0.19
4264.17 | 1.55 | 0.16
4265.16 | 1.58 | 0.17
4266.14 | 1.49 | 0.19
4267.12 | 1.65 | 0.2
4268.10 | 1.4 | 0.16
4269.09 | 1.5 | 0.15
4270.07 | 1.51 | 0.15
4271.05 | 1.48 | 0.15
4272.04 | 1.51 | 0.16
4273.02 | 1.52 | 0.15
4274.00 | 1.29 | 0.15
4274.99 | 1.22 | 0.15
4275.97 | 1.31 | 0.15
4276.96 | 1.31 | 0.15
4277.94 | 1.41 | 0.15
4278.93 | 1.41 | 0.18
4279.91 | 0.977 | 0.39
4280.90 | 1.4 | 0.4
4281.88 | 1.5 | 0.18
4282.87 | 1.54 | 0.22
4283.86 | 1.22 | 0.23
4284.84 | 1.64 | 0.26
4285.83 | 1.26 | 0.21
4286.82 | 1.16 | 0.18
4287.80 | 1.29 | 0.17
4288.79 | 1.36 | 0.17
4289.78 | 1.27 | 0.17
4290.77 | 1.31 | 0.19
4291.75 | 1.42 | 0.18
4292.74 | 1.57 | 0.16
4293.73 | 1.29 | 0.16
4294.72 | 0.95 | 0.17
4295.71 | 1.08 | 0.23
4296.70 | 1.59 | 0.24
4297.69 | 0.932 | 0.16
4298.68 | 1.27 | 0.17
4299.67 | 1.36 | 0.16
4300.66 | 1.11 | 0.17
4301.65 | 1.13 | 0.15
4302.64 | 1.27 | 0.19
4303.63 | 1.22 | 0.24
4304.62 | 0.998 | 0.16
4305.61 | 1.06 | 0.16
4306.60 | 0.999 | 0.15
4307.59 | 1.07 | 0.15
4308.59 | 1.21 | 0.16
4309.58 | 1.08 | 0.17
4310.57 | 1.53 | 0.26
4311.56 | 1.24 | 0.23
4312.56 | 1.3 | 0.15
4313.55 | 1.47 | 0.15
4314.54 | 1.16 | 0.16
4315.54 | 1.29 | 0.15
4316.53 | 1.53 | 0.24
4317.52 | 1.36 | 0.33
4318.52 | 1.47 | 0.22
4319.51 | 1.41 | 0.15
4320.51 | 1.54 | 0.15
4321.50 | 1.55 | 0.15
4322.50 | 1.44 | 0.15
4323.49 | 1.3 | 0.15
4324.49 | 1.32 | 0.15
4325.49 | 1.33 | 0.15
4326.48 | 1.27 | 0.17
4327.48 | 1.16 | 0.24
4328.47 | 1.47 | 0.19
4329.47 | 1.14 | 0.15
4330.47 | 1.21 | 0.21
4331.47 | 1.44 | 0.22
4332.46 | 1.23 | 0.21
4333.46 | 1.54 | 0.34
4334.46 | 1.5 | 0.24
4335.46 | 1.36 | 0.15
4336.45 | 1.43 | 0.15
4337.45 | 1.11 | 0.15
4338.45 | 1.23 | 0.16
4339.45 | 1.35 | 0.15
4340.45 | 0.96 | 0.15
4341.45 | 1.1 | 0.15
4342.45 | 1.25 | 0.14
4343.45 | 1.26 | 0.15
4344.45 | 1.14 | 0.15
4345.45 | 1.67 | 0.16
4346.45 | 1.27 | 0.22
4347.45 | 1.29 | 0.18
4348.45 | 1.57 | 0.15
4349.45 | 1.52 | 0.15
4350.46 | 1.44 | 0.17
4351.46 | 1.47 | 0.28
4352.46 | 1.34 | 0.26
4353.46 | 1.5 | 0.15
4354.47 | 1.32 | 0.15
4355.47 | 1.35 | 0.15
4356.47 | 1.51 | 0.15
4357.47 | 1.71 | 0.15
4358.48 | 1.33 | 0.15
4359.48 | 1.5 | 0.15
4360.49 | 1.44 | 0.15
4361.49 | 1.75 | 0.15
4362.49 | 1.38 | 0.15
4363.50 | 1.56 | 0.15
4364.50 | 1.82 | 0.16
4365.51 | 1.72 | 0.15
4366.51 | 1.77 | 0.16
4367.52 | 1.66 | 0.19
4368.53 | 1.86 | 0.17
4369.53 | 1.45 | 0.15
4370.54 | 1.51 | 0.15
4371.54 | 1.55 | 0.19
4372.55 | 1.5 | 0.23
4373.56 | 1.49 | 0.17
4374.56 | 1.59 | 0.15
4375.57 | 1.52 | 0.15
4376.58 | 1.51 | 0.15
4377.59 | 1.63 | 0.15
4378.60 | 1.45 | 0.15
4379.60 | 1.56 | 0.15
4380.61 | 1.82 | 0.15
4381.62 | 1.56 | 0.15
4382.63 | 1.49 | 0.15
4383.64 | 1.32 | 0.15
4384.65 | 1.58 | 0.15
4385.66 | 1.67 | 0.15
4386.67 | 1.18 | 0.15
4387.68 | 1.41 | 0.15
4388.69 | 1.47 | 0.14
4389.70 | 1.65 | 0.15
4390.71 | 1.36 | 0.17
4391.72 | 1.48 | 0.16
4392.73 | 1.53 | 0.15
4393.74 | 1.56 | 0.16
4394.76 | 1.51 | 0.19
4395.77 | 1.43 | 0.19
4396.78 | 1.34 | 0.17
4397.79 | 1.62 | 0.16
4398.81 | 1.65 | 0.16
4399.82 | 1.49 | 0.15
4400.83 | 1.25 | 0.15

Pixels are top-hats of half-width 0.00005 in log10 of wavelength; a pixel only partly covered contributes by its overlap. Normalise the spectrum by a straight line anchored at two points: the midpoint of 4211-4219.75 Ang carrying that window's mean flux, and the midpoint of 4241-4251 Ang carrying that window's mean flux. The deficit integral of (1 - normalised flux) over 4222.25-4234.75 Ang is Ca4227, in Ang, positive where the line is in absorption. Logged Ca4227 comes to 0.8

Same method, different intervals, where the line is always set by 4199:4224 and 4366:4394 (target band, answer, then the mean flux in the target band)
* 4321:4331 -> 1.17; 1.32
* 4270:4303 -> 3.25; 1.32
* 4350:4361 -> 0.53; 1.45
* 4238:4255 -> -0.64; 1.48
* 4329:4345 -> 2.52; 1.27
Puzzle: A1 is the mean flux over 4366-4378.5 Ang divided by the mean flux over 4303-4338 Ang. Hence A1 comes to 1.2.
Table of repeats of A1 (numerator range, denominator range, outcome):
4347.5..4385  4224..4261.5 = 1.07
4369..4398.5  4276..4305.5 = 1.18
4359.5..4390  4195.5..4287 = 1.10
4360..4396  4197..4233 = 1.12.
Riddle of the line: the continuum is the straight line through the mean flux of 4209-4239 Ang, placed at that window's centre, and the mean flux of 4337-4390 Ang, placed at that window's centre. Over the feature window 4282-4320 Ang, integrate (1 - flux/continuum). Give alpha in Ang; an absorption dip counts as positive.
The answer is 4.29 Ang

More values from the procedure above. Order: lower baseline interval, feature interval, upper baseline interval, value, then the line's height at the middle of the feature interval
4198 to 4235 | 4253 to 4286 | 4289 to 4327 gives -2.7 Ang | 1.33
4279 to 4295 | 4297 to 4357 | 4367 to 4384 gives 5.3 Ang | 1.43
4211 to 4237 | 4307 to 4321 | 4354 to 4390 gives 1.4 Ang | 1.48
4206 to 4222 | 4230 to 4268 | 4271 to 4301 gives -3.0 Ang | 1.38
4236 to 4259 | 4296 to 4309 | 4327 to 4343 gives 1.7 Ang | 1.35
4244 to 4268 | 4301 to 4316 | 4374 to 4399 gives 3.0 Ang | 1.5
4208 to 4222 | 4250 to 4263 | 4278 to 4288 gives -0.9 Ang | 1.38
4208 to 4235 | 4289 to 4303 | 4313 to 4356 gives 1.1 Ang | 1.37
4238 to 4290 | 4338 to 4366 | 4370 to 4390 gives 1.6 Ang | 1.5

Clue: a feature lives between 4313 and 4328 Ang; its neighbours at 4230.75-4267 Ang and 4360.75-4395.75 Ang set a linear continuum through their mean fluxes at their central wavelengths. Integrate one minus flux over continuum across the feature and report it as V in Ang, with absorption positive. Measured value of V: 1.4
